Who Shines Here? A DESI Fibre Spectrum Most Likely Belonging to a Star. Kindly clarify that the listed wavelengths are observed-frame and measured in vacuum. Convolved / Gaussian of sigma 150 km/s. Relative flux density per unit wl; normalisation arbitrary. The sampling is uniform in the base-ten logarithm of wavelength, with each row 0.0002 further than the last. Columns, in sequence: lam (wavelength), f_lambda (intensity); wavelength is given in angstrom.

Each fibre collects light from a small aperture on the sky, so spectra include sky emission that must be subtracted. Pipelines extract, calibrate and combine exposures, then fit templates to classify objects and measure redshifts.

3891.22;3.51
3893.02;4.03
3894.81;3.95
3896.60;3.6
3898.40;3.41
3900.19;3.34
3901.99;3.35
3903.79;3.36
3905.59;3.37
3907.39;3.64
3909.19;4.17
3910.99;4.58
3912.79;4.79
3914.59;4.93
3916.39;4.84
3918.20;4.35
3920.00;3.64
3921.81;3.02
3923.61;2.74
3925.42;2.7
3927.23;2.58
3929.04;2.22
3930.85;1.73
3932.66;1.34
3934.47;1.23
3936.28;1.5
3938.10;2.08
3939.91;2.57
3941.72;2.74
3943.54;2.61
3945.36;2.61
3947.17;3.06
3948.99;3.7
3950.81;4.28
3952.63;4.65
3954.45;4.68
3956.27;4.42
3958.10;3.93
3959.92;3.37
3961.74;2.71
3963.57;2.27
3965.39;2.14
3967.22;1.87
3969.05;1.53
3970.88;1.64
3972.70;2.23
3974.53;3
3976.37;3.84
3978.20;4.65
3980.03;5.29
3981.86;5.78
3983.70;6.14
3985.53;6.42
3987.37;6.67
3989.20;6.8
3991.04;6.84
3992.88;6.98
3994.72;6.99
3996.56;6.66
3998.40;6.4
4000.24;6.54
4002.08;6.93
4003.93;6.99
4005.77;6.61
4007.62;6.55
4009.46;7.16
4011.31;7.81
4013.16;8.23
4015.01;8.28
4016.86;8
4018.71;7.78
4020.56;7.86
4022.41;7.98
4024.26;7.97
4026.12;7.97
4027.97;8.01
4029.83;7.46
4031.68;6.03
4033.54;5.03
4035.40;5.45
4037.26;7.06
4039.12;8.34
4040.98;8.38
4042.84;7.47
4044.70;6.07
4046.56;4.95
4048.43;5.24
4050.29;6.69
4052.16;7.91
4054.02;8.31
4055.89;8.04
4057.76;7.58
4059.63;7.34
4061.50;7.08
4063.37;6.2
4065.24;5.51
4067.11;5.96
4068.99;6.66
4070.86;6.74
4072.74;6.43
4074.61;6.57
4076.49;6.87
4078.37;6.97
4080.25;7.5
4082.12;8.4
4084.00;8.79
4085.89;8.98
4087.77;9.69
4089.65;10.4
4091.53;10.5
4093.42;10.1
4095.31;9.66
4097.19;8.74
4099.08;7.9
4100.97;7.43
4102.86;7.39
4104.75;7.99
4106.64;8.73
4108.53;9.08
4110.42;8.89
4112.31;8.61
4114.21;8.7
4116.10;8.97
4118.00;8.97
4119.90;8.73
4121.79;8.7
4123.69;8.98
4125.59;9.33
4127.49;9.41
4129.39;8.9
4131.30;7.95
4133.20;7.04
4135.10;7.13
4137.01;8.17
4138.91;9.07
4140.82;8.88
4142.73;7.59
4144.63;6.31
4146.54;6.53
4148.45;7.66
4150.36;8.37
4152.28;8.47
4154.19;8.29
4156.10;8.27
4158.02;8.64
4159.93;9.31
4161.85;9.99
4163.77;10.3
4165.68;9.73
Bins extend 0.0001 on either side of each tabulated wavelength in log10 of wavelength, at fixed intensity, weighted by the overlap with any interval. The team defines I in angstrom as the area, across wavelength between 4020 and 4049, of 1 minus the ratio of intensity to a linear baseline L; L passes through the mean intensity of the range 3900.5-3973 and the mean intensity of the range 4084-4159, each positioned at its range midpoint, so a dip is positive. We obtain -5.0 angstrom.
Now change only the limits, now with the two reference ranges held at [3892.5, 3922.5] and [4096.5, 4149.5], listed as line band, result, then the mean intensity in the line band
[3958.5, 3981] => 9.9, 2.91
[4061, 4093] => -1.2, 7.65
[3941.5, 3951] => 3.2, 3.11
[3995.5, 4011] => -2.4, 6.78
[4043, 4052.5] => 0.8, 6.17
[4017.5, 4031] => -3.4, 7.83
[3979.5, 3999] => -3.2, 6.48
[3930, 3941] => 6.7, 1.76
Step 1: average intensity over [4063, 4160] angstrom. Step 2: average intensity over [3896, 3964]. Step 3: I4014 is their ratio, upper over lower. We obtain 2.50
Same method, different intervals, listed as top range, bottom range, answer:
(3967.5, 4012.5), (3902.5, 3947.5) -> 1.85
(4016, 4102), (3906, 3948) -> 2.48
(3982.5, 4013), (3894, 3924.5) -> 1.78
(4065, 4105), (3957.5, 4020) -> 1.46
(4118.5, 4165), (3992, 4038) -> 1.18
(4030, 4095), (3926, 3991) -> 2.15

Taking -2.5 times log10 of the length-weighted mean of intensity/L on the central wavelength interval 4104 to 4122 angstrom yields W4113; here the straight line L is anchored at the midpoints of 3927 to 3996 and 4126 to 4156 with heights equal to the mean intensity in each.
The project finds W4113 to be -0.19 mag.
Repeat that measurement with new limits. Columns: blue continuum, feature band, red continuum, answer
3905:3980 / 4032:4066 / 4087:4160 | -0.082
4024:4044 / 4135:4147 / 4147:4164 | 0.099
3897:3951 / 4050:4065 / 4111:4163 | -0.142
